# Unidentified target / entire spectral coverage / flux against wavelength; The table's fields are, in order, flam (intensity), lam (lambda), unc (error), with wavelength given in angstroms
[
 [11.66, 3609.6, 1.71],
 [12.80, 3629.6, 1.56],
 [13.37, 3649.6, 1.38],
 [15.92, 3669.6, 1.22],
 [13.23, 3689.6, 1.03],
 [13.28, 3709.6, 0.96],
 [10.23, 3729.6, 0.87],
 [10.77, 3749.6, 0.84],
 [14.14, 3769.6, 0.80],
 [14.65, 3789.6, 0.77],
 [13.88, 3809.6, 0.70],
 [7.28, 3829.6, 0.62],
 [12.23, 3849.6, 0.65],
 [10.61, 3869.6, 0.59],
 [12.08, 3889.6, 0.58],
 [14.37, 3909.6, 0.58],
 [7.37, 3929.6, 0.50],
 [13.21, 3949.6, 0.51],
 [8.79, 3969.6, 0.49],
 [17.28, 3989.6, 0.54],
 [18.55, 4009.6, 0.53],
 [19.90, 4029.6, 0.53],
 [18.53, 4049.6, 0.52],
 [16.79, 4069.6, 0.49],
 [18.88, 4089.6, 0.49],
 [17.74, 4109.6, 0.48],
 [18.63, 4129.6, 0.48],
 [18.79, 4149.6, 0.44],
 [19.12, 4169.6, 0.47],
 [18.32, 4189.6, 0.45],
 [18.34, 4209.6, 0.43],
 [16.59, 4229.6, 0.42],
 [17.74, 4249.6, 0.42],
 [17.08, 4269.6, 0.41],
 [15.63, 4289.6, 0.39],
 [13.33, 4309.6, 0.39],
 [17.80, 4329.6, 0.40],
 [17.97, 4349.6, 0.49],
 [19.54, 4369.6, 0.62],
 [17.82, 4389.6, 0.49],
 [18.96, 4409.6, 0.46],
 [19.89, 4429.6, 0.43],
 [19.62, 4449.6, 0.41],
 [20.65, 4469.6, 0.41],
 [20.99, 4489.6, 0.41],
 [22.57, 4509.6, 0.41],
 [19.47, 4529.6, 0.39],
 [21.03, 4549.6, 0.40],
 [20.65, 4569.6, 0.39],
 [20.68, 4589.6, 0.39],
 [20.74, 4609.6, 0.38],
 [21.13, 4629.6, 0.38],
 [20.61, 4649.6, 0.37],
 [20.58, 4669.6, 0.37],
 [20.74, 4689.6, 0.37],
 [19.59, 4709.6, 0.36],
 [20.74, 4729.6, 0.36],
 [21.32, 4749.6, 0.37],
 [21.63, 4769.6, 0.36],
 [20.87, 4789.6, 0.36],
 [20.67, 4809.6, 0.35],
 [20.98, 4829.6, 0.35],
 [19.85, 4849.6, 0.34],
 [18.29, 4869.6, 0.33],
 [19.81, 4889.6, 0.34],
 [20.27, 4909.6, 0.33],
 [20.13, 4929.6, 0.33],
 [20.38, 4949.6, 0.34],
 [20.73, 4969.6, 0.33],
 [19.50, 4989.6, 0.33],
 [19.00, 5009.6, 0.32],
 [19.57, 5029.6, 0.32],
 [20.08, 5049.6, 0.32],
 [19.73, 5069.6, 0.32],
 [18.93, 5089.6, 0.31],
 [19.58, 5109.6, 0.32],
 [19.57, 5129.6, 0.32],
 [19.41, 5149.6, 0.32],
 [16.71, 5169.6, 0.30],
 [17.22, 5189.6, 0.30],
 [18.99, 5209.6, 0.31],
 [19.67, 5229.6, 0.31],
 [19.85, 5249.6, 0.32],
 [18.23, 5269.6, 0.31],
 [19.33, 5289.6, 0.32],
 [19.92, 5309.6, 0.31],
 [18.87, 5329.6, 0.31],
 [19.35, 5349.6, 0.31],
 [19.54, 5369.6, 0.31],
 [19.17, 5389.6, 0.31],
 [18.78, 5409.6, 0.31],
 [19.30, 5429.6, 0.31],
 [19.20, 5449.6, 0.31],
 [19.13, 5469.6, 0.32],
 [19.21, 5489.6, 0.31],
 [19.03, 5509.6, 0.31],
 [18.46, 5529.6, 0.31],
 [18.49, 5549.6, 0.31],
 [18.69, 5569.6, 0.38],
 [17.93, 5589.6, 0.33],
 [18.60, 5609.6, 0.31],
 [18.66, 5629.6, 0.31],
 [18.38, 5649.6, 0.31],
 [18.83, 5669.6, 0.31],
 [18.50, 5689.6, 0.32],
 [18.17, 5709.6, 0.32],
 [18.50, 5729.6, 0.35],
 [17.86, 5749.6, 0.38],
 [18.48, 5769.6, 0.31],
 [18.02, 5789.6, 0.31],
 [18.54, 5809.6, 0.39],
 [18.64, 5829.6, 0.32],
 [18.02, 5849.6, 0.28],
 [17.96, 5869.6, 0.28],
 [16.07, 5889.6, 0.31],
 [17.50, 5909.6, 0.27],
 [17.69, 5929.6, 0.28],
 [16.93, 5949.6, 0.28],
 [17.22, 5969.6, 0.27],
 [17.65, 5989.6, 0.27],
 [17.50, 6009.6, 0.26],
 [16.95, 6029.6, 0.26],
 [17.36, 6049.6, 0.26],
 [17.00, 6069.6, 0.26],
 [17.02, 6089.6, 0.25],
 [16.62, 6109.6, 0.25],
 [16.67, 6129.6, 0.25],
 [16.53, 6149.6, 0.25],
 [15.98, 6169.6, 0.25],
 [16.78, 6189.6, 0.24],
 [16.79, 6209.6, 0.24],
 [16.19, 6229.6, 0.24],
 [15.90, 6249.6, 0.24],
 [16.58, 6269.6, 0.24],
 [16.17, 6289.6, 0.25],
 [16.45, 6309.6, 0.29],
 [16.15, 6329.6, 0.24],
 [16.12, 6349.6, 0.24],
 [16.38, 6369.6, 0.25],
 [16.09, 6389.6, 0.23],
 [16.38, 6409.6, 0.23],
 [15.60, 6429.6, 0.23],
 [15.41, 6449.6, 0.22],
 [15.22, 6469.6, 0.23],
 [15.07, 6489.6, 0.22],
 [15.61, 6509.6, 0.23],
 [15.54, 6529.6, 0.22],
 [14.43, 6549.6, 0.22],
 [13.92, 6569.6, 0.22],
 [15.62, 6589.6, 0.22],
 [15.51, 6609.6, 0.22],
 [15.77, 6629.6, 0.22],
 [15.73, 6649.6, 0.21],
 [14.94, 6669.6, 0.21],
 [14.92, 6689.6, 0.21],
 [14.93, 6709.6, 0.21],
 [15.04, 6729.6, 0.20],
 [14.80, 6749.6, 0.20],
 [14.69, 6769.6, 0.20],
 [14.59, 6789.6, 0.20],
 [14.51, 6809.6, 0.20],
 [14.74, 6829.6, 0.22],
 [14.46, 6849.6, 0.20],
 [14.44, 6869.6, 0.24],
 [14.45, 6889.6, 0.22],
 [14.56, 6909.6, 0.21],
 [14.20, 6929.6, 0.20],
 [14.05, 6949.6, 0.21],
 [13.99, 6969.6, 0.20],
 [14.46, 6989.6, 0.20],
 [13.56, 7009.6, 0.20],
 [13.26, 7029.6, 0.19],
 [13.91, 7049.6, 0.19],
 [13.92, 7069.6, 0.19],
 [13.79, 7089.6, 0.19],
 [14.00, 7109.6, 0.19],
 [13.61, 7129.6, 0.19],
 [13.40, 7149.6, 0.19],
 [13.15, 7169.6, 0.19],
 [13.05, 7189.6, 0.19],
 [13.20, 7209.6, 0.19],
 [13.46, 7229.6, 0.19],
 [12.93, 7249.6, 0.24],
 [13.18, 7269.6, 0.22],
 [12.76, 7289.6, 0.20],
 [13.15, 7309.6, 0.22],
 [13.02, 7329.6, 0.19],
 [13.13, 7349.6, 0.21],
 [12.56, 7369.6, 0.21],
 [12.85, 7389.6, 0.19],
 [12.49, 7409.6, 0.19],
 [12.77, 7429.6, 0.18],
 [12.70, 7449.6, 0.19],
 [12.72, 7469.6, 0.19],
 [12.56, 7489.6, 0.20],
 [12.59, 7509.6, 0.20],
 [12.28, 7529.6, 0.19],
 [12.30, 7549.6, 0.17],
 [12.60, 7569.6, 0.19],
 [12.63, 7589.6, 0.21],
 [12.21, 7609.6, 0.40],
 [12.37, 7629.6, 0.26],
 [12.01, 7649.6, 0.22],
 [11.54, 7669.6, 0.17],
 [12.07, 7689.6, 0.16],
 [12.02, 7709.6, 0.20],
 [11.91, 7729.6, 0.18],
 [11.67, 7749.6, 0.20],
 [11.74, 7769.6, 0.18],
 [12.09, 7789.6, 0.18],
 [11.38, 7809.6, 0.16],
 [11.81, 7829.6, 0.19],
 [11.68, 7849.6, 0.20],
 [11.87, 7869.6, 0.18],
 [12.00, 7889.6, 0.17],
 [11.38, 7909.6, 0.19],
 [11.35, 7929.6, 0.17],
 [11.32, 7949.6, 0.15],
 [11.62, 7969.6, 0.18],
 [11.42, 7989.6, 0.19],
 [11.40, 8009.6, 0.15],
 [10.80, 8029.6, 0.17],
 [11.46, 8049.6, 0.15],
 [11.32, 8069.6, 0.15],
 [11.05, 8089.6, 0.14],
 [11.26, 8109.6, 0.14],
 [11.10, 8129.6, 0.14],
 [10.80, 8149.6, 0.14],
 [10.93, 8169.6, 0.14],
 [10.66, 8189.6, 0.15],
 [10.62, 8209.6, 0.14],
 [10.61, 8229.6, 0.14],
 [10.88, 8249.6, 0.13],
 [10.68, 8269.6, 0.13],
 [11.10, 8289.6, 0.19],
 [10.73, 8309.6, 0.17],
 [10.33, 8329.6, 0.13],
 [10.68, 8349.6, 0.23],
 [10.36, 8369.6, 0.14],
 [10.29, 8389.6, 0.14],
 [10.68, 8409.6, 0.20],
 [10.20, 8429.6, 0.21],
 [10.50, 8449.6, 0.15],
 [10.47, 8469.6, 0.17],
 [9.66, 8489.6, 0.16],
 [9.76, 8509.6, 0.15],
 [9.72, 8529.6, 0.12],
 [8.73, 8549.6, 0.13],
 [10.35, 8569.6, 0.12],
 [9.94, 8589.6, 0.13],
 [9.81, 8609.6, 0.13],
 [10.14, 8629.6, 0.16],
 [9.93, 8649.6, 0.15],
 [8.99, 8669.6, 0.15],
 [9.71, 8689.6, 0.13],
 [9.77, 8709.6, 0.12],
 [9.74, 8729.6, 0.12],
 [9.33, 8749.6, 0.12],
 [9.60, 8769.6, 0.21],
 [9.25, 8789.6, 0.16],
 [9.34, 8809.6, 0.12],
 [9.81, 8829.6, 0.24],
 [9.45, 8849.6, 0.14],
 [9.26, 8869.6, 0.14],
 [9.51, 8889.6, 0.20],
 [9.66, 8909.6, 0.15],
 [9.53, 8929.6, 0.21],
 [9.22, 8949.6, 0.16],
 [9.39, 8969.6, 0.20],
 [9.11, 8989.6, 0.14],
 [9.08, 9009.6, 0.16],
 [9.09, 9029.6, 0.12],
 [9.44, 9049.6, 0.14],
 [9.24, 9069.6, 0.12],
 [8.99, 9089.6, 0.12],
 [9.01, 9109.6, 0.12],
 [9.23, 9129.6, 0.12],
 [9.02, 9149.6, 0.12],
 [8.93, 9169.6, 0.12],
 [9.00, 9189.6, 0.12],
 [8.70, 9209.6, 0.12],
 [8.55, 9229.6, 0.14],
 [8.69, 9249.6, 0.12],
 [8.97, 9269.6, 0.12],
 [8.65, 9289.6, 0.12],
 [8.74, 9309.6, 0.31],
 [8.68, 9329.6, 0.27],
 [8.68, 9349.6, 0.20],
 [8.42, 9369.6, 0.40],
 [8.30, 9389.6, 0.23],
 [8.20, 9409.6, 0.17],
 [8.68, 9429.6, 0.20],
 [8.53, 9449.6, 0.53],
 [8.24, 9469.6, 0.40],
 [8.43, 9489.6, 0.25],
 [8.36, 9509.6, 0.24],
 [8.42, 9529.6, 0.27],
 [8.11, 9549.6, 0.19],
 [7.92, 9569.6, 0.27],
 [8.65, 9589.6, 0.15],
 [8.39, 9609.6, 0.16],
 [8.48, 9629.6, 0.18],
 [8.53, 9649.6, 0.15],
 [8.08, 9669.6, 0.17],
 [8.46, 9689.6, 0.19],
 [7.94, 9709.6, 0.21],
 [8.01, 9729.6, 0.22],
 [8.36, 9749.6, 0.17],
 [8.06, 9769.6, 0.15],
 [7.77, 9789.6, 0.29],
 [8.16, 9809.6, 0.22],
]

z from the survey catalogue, 0.000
